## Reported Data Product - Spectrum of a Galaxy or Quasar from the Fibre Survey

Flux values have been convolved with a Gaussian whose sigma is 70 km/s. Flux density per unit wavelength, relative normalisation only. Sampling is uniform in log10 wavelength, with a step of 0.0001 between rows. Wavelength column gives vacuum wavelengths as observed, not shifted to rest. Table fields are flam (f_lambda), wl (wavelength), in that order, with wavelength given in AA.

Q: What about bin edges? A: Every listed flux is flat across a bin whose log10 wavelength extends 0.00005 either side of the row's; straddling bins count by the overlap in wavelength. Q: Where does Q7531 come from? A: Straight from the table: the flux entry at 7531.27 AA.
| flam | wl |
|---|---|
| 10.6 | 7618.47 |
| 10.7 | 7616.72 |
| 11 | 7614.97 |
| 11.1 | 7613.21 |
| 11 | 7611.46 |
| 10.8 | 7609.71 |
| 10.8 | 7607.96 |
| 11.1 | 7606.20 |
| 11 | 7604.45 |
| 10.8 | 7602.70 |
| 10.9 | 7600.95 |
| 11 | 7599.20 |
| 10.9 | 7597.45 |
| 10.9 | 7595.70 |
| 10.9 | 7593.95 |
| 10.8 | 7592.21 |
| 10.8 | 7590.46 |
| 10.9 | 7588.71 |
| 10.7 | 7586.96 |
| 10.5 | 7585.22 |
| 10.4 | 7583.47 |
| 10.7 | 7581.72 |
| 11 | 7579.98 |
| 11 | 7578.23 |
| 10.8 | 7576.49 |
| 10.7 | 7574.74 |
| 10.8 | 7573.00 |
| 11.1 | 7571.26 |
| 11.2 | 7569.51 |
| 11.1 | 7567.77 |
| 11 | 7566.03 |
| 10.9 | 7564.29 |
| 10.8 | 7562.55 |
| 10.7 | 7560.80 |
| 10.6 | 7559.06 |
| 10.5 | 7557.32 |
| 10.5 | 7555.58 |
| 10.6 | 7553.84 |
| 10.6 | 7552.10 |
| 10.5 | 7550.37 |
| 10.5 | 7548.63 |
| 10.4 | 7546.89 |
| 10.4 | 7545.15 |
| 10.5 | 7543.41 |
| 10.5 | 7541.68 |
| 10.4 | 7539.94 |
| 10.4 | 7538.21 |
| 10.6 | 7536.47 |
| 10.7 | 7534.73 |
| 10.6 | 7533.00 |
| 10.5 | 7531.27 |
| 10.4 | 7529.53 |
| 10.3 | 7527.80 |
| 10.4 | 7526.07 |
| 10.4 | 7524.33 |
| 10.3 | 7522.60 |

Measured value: 10.5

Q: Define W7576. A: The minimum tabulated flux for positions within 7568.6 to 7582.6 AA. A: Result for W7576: 10.7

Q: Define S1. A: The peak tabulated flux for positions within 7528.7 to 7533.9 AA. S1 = 10.6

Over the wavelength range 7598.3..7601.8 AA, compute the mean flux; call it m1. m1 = 10.9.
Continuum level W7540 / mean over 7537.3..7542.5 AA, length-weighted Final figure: 10.4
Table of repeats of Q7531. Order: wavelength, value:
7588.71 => 10.9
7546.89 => 10.4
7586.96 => 10.7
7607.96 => 10.8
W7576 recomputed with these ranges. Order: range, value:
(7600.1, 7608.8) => 10.8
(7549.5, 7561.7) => 10.5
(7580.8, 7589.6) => 10.4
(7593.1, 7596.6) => 10.9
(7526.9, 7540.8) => 10.3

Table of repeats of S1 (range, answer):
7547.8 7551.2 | 10.5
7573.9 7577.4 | 10.8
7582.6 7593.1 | 10.9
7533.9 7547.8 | 10.7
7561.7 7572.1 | 11.2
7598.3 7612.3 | 11.1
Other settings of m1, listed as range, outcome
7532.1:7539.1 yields 10.6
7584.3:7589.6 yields 10.7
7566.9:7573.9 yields 11.1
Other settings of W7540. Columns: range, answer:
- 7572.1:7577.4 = 10.8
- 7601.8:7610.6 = 10.9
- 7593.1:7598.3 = 10.9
